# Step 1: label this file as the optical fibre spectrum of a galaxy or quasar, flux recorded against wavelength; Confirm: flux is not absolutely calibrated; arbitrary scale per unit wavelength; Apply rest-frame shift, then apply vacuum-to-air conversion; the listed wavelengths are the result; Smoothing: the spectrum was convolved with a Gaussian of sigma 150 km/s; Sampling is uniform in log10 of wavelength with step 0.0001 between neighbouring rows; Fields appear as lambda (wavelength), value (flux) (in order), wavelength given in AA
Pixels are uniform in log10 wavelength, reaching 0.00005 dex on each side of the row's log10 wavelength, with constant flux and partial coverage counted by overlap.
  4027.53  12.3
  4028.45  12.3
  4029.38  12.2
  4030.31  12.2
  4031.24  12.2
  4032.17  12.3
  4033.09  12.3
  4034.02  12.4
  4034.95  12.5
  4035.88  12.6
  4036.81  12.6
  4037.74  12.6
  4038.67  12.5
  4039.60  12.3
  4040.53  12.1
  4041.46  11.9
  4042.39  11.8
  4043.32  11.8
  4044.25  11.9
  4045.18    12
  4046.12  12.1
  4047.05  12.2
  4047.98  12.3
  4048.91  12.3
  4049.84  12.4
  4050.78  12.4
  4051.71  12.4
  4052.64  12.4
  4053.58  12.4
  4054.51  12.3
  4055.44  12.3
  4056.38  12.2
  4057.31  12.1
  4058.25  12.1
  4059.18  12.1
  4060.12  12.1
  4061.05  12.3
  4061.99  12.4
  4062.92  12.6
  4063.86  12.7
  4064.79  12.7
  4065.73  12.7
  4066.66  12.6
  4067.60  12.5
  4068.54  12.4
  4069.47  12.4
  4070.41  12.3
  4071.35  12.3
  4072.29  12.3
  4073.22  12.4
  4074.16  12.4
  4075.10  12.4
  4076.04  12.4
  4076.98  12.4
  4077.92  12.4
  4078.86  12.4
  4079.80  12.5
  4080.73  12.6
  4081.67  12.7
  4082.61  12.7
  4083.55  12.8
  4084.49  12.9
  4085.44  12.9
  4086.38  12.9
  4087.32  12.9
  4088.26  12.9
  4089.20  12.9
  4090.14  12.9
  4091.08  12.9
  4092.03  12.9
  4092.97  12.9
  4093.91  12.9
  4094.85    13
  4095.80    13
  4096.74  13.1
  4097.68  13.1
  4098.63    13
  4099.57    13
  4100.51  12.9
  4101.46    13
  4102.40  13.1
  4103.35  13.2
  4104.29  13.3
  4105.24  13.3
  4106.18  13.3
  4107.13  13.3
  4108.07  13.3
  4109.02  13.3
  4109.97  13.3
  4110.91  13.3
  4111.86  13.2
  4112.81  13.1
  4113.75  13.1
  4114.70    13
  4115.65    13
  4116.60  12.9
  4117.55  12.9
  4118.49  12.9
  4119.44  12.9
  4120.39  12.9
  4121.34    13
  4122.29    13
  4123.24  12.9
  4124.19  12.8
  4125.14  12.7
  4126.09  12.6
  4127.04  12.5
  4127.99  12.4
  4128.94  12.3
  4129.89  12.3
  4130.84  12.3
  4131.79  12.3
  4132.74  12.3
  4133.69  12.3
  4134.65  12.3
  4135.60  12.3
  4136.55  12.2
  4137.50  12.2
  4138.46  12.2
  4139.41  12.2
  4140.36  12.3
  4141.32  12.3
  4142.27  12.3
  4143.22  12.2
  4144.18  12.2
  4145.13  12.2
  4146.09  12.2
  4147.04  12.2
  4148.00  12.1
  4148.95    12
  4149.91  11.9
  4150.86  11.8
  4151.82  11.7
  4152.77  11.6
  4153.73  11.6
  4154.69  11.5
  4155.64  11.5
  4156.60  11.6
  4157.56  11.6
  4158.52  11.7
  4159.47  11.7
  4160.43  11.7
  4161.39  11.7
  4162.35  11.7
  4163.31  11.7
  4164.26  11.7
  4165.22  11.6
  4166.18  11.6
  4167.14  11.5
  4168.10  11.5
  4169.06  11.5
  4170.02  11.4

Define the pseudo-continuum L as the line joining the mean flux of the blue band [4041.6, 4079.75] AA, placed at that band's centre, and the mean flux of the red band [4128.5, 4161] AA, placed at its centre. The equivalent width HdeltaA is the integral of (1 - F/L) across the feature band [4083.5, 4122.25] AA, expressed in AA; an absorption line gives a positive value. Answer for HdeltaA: -2.8 AA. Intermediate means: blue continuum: 12.3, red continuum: 12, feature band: 13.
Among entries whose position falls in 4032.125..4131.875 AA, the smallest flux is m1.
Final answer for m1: 11.8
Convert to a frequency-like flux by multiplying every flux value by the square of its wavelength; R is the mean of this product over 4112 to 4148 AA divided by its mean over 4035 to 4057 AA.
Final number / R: 1.07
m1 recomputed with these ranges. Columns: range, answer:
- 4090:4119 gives 12.9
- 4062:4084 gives 12.3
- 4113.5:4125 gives 12.8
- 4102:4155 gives 11.5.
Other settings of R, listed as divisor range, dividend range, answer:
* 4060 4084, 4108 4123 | 1.07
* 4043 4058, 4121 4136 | 1.06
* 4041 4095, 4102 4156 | 1.04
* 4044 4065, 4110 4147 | 1.06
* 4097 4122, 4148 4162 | 0.91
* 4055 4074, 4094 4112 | 1.08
